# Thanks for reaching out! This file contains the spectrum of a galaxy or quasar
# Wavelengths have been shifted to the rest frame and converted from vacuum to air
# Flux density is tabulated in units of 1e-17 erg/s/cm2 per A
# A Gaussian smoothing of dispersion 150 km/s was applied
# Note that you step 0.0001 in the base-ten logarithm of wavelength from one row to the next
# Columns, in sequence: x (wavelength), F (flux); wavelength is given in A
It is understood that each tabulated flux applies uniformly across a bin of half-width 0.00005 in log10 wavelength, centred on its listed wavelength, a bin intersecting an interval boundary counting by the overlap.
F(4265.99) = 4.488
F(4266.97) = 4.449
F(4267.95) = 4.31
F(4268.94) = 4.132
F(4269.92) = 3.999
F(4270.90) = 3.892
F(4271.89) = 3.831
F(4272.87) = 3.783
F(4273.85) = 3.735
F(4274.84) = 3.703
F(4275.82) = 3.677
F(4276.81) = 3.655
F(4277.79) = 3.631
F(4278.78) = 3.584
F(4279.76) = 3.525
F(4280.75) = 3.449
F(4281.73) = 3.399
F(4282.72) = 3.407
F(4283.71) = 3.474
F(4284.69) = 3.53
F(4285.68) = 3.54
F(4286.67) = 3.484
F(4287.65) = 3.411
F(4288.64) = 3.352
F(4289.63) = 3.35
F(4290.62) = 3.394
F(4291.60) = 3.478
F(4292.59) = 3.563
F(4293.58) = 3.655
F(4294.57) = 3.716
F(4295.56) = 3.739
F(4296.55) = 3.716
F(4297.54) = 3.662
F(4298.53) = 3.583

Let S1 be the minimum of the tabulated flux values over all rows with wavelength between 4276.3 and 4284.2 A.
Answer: 3.399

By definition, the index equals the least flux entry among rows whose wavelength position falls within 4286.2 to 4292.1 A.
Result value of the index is 3.35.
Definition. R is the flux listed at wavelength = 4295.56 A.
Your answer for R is 3.739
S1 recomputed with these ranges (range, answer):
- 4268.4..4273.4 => 3.783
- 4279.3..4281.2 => 3.449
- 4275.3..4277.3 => 3.655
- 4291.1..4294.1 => 3.478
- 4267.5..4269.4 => 4.132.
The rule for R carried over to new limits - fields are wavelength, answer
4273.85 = 3.735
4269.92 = 3.999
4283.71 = 3.474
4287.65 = 3.411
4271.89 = 3.831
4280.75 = 3.449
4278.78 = 3.584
